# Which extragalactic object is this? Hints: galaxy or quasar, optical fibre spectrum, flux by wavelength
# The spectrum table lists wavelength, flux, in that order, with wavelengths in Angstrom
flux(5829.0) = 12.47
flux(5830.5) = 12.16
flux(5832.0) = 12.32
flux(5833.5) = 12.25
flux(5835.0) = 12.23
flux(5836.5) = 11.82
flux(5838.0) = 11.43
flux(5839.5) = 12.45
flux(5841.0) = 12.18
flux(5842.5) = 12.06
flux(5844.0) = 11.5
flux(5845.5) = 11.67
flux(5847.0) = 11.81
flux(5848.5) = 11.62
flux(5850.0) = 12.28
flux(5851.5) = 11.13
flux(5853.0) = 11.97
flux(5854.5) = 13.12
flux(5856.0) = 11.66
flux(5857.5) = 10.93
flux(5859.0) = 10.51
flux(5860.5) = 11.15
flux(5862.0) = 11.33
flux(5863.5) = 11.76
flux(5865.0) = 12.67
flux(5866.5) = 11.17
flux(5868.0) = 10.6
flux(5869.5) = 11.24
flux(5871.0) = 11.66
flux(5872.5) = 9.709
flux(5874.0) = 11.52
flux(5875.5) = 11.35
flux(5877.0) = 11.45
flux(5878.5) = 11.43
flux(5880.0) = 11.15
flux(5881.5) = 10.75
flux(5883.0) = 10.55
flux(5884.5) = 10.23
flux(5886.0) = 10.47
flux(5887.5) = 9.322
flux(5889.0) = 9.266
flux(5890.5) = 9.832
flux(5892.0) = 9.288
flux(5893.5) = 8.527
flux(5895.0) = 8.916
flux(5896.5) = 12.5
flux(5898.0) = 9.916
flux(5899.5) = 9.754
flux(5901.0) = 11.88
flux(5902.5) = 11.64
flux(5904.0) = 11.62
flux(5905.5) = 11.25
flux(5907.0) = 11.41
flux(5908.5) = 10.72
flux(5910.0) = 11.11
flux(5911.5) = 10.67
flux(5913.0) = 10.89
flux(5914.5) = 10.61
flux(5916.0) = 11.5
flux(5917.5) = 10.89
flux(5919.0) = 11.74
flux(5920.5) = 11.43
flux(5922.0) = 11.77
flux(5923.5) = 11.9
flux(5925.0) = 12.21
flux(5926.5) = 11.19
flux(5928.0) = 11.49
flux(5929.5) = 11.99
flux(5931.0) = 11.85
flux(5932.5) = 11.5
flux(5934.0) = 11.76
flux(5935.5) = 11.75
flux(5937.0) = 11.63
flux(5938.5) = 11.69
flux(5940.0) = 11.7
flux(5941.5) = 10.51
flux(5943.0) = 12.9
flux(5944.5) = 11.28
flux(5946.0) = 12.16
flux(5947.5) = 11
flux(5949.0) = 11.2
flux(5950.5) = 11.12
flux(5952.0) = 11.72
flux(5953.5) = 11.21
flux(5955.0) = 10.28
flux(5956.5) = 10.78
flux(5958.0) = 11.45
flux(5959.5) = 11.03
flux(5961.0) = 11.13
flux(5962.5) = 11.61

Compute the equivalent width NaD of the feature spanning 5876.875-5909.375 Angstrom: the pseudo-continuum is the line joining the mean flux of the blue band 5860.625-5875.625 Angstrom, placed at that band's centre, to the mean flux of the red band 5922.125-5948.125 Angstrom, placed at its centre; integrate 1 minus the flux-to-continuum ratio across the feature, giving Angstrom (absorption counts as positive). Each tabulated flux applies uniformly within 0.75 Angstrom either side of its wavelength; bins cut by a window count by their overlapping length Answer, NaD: 2.6 Angstrom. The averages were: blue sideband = 11.3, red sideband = 11.7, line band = 10.5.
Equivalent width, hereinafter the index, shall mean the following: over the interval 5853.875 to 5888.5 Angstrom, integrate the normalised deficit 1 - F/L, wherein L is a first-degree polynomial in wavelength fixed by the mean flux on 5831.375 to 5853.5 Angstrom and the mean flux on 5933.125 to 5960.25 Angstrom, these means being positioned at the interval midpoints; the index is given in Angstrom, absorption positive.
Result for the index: 2.0 Angstrom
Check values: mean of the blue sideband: 11.9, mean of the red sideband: 11.4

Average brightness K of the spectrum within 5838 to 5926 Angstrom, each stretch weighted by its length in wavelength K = 11.1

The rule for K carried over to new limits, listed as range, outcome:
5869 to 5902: 10.5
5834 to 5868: 11.7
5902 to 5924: 11.3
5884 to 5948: 11.1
